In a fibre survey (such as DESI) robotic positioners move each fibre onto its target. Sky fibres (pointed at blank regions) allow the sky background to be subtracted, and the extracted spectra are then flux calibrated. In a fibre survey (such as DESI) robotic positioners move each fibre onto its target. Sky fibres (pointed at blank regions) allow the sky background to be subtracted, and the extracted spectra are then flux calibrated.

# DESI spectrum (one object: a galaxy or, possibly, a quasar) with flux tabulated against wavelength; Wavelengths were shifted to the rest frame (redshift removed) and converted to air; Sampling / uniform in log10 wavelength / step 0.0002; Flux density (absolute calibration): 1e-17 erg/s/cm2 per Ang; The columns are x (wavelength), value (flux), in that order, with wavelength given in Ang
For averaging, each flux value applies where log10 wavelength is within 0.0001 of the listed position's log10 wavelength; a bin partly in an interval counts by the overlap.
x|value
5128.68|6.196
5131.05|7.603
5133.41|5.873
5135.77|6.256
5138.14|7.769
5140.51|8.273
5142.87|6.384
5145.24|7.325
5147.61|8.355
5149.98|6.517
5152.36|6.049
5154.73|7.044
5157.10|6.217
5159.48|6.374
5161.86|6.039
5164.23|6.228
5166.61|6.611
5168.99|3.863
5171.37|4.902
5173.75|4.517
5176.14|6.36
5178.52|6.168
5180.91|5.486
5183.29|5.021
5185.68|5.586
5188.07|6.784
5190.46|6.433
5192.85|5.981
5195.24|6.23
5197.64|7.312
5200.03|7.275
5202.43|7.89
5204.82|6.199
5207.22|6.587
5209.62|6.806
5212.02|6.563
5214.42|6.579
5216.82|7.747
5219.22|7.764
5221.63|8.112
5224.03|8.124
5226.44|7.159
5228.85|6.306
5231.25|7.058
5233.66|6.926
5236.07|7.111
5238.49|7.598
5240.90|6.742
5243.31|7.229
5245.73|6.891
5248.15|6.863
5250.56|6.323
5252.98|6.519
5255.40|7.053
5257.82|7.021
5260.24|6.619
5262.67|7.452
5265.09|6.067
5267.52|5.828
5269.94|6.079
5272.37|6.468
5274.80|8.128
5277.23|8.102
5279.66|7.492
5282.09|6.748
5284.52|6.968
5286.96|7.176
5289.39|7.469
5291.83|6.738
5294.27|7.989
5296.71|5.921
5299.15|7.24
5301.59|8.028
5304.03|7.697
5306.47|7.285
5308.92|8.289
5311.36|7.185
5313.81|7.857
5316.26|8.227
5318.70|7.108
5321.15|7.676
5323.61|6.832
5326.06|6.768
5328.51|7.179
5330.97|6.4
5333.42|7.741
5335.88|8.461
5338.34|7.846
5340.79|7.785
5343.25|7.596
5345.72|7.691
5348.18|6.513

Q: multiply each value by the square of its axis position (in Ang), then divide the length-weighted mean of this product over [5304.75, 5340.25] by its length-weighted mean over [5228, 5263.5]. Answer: 1.12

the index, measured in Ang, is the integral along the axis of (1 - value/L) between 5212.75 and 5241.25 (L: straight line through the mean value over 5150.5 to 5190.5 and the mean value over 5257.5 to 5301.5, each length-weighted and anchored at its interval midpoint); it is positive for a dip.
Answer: -3.7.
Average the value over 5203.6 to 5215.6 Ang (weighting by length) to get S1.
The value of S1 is 6.55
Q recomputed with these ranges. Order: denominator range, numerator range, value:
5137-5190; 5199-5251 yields 1.16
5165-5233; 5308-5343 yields 1.22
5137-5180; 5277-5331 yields 1.21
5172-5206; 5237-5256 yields 1.14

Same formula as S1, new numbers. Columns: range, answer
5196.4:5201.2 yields 7.28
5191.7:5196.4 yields 6.11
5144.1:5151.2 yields 7.39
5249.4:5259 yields 6.73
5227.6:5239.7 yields 7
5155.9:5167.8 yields 6.3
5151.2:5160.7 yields 6.42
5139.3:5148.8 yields 7.59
